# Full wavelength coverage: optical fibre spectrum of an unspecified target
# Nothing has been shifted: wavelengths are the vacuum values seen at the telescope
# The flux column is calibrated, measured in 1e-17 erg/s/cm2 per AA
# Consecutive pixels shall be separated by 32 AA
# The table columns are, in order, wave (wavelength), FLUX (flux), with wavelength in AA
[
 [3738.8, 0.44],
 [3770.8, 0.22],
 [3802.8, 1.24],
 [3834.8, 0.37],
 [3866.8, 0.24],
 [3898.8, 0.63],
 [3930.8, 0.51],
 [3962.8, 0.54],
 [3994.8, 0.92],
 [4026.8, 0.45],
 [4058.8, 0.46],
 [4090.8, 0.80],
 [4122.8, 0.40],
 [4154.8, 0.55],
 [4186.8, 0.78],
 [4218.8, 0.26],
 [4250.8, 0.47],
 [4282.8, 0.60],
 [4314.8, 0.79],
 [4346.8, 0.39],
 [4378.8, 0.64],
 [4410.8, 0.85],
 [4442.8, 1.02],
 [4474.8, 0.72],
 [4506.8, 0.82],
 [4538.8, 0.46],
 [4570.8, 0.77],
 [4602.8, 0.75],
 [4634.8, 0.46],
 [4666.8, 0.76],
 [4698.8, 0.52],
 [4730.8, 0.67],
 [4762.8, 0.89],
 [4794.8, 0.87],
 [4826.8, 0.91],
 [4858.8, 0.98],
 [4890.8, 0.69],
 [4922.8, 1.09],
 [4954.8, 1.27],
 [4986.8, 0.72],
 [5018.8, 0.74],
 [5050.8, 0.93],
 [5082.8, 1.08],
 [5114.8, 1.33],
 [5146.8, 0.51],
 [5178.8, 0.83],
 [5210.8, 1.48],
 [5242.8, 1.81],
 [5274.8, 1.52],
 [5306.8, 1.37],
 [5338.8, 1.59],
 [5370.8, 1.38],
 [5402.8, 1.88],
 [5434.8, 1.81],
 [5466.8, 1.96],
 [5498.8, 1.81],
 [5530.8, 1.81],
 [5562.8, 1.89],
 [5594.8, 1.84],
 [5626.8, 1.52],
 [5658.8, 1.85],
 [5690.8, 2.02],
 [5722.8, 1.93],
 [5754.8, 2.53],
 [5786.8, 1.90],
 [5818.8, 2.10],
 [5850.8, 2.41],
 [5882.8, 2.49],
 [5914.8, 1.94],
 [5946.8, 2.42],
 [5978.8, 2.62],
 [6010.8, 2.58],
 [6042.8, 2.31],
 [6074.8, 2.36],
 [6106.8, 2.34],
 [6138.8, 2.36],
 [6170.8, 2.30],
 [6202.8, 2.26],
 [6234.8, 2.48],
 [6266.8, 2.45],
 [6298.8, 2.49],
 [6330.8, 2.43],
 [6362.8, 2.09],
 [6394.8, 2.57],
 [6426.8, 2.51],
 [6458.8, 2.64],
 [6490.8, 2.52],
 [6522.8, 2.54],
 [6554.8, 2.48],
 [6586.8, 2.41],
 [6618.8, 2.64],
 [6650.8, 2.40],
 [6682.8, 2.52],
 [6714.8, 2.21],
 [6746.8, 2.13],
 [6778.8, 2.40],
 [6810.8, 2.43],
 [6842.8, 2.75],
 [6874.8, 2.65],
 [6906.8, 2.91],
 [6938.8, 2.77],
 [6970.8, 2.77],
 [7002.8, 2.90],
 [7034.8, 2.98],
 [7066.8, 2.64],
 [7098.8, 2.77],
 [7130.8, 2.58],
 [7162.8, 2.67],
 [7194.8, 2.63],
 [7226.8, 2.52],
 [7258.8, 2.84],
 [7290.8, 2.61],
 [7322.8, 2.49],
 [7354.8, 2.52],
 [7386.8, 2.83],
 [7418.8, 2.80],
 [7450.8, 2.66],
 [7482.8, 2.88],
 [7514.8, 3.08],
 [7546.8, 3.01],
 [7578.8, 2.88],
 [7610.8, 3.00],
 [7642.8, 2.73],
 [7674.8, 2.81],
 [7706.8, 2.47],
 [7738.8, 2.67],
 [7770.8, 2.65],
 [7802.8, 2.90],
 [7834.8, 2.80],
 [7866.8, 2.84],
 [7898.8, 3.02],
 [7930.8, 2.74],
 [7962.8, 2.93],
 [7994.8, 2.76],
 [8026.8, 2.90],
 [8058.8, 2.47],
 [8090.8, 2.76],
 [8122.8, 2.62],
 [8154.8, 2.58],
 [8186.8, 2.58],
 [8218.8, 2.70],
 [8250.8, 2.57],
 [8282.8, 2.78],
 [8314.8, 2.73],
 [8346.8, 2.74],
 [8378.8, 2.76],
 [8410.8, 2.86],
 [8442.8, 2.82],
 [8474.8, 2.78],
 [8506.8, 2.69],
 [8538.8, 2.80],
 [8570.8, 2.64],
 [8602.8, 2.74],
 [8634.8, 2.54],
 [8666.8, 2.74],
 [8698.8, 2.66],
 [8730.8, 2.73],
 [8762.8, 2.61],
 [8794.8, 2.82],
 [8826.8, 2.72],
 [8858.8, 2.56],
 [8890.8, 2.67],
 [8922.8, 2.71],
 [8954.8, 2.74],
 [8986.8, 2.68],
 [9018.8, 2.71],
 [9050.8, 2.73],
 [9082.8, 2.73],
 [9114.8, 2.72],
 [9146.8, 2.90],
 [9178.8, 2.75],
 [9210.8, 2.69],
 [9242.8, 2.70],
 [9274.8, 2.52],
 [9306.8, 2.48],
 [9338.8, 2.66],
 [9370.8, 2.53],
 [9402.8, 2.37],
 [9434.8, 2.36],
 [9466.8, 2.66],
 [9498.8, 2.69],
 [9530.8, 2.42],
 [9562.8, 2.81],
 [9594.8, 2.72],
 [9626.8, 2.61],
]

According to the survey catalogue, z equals 0.31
